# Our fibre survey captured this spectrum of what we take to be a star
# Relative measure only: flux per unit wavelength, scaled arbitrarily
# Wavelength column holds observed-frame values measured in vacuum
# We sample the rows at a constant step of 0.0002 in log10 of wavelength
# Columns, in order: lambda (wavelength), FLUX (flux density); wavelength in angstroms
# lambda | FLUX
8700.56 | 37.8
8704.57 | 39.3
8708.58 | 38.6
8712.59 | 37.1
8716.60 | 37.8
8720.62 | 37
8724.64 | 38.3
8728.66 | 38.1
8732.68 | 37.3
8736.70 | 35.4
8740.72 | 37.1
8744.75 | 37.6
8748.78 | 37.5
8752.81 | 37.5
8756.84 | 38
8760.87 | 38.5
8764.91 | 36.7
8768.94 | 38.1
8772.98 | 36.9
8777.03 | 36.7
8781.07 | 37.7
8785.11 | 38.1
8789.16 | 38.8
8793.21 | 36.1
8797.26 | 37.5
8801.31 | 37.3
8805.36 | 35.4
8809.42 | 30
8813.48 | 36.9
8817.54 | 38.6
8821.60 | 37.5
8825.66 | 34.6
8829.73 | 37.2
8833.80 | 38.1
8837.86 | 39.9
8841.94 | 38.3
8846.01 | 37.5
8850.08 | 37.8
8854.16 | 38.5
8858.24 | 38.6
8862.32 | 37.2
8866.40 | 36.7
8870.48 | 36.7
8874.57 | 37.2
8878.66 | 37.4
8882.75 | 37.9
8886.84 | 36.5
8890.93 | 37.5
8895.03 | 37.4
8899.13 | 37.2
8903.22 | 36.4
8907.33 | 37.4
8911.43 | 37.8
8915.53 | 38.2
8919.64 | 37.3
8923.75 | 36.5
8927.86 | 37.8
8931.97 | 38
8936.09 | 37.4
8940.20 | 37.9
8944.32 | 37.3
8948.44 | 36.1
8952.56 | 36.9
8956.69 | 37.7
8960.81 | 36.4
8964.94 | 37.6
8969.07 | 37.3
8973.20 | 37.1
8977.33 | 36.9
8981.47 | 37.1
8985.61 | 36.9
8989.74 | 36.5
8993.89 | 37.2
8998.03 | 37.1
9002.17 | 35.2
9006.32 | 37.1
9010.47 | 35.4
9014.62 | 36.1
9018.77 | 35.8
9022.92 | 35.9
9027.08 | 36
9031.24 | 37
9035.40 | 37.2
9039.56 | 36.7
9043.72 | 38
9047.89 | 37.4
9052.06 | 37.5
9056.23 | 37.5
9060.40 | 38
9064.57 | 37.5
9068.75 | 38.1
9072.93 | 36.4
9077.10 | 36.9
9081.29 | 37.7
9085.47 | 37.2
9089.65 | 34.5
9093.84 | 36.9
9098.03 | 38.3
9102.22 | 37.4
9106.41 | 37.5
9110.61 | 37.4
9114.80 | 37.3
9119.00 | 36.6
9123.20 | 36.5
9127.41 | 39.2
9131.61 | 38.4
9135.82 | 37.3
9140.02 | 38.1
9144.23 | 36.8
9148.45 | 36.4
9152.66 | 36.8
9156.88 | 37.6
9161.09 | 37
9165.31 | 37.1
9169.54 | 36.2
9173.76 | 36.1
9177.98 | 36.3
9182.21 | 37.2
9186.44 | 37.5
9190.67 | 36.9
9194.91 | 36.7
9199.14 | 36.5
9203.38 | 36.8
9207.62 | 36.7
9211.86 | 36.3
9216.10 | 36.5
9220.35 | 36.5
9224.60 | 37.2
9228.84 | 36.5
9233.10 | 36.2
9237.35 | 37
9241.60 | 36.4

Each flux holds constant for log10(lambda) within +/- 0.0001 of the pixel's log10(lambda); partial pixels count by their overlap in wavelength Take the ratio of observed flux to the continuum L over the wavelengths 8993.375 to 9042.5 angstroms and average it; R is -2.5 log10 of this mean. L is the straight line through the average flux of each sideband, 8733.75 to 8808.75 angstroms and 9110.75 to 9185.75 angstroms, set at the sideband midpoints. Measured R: 0.02 mag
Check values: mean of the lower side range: 37.1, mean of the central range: 36.4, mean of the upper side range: 37.1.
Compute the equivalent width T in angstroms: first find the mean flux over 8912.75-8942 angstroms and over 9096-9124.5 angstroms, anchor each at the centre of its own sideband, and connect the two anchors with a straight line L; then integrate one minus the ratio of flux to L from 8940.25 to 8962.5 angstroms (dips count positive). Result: 0.3 angstroms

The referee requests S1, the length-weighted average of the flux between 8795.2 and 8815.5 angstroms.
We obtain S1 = 35.4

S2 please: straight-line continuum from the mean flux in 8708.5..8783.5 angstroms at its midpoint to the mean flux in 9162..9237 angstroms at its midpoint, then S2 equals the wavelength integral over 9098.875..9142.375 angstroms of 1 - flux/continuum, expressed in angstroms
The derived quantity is -0.9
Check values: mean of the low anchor 37.4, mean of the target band 37.6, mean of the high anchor 36.7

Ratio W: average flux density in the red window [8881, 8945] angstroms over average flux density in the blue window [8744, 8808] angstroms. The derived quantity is 1.00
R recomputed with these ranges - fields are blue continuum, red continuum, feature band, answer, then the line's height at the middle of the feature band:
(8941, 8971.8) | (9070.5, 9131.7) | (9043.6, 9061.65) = -0.01 mag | 37.1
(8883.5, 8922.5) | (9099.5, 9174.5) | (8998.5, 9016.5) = 0.04 mag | 37.3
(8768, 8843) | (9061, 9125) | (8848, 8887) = -0.01 mag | 37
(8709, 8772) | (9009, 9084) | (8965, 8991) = 0.00 mag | 37.1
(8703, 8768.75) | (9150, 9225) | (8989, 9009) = 0.02 mag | 37.1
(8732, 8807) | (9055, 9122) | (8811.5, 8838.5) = 0.00 mag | 37.3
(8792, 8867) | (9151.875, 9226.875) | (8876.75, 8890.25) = -0.01 mag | 37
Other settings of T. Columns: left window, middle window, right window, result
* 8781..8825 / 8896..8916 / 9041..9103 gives -0.3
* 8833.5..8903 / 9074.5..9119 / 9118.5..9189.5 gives 0.2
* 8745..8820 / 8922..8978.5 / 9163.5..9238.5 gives -0.5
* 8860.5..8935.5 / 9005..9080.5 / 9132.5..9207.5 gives 0.3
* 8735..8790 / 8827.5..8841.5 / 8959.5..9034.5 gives -0.4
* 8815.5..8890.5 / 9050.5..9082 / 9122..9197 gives -0.2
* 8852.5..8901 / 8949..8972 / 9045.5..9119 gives 0.1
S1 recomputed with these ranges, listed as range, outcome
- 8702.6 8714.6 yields 38.3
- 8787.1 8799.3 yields 37.5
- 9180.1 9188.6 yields 37.4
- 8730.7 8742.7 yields 36.6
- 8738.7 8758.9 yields 37.5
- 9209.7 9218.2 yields 36.4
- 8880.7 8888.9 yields 37.2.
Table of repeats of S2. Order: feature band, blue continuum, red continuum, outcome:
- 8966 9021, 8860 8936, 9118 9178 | 0.92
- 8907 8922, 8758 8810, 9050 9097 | -0.26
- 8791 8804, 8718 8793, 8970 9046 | 0.15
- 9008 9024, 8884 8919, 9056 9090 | 0.61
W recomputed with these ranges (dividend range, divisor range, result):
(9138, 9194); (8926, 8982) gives 0.99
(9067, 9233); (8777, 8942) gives 0.99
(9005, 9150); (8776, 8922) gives 1.00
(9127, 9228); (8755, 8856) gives 0.99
